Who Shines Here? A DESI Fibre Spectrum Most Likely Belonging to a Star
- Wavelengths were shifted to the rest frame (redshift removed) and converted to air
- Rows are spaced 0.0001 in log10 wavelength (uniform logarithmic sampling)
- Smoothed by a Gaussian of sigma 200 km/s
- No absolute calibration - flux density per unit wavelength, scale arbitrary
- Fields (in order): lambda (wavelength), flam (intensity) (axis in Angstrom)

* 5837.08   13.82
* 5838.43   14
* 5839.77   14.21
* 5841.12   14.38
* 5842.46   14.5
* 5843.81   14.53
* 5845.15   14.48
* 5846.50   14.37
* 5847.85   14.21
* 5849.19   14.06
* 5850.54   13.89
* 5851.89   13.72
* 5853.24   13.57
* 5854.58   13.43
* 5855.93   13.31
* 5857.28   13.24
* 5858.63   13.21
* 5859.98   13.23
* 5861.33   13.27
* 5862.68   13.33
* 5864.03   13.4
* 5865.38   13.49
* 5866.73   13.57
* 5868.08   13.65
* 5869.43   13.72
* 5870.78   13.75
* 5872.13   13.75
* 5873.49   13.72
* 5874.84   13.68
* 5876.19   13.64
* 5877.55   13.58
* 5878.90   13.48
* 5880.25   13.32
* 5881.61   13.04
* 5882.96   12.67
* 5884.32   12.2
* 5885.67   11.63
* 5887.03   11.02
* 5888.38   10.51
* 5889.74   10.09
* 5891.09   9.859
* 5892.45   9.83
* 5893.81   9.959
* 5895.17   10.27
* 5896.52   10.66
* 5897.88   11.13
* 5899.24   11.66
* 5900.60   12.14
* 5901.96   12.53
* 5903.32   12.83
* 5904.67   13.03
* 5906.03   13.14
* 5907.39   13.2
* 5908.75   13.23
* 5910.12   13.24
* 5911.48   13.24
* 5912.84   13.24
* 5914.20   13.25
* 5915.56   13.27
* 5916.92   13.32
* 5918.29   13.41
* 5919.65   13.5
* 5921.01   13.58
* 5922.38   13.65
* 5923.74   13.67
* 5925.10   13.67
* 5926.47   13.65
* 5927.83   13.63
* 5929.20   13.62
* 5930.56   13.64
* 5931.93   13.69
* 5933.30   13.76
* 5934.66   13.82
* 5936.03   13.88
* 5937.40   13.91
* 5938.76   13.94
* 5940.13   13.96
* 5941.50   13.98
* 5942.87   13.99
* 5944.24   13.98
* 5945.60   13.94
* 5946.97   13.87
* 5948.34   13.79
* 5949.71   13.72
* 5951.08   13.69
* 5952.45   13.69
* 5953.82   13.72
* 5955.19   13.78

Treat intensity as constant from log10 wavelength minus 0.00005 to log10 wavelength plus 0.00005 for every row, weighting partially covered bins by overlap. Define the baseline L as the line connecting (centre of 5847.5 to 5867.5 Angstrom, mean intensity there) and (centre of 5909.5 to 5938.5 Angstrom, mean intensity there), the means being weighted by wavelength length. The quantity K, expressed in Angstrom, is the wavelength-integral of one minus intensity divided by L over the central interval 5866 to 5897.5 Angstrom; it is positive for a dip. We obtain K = 3.0 Angstrom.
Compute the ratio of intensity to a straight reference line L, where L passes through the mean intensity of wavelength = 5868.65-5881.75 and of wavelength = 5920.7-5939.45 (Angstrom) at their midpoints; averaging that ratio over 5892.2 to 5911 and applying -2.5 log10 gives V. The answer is 0.14 mag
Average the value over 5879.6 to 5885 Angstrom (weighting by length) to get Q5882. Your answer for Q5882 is 12.8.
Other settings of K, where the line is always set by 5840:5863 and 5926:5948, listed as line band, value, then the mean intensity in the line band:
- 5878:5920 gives 5.0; 12.2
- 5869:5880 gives 0.1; 13.7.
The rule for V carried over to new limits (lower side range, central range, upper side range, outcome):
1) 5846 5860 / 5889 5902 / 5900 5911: 0.21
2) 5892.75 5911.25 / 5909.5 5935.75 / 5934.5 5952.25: -0.05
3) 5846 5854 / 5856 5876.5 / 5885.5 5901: -0.07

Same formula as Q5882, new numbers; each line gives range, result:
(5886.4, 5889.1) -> 10.8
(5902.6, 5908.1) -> 13.1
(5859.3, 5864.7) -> 13.3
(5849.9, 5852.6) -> 13.8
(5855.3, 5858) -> 13.3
